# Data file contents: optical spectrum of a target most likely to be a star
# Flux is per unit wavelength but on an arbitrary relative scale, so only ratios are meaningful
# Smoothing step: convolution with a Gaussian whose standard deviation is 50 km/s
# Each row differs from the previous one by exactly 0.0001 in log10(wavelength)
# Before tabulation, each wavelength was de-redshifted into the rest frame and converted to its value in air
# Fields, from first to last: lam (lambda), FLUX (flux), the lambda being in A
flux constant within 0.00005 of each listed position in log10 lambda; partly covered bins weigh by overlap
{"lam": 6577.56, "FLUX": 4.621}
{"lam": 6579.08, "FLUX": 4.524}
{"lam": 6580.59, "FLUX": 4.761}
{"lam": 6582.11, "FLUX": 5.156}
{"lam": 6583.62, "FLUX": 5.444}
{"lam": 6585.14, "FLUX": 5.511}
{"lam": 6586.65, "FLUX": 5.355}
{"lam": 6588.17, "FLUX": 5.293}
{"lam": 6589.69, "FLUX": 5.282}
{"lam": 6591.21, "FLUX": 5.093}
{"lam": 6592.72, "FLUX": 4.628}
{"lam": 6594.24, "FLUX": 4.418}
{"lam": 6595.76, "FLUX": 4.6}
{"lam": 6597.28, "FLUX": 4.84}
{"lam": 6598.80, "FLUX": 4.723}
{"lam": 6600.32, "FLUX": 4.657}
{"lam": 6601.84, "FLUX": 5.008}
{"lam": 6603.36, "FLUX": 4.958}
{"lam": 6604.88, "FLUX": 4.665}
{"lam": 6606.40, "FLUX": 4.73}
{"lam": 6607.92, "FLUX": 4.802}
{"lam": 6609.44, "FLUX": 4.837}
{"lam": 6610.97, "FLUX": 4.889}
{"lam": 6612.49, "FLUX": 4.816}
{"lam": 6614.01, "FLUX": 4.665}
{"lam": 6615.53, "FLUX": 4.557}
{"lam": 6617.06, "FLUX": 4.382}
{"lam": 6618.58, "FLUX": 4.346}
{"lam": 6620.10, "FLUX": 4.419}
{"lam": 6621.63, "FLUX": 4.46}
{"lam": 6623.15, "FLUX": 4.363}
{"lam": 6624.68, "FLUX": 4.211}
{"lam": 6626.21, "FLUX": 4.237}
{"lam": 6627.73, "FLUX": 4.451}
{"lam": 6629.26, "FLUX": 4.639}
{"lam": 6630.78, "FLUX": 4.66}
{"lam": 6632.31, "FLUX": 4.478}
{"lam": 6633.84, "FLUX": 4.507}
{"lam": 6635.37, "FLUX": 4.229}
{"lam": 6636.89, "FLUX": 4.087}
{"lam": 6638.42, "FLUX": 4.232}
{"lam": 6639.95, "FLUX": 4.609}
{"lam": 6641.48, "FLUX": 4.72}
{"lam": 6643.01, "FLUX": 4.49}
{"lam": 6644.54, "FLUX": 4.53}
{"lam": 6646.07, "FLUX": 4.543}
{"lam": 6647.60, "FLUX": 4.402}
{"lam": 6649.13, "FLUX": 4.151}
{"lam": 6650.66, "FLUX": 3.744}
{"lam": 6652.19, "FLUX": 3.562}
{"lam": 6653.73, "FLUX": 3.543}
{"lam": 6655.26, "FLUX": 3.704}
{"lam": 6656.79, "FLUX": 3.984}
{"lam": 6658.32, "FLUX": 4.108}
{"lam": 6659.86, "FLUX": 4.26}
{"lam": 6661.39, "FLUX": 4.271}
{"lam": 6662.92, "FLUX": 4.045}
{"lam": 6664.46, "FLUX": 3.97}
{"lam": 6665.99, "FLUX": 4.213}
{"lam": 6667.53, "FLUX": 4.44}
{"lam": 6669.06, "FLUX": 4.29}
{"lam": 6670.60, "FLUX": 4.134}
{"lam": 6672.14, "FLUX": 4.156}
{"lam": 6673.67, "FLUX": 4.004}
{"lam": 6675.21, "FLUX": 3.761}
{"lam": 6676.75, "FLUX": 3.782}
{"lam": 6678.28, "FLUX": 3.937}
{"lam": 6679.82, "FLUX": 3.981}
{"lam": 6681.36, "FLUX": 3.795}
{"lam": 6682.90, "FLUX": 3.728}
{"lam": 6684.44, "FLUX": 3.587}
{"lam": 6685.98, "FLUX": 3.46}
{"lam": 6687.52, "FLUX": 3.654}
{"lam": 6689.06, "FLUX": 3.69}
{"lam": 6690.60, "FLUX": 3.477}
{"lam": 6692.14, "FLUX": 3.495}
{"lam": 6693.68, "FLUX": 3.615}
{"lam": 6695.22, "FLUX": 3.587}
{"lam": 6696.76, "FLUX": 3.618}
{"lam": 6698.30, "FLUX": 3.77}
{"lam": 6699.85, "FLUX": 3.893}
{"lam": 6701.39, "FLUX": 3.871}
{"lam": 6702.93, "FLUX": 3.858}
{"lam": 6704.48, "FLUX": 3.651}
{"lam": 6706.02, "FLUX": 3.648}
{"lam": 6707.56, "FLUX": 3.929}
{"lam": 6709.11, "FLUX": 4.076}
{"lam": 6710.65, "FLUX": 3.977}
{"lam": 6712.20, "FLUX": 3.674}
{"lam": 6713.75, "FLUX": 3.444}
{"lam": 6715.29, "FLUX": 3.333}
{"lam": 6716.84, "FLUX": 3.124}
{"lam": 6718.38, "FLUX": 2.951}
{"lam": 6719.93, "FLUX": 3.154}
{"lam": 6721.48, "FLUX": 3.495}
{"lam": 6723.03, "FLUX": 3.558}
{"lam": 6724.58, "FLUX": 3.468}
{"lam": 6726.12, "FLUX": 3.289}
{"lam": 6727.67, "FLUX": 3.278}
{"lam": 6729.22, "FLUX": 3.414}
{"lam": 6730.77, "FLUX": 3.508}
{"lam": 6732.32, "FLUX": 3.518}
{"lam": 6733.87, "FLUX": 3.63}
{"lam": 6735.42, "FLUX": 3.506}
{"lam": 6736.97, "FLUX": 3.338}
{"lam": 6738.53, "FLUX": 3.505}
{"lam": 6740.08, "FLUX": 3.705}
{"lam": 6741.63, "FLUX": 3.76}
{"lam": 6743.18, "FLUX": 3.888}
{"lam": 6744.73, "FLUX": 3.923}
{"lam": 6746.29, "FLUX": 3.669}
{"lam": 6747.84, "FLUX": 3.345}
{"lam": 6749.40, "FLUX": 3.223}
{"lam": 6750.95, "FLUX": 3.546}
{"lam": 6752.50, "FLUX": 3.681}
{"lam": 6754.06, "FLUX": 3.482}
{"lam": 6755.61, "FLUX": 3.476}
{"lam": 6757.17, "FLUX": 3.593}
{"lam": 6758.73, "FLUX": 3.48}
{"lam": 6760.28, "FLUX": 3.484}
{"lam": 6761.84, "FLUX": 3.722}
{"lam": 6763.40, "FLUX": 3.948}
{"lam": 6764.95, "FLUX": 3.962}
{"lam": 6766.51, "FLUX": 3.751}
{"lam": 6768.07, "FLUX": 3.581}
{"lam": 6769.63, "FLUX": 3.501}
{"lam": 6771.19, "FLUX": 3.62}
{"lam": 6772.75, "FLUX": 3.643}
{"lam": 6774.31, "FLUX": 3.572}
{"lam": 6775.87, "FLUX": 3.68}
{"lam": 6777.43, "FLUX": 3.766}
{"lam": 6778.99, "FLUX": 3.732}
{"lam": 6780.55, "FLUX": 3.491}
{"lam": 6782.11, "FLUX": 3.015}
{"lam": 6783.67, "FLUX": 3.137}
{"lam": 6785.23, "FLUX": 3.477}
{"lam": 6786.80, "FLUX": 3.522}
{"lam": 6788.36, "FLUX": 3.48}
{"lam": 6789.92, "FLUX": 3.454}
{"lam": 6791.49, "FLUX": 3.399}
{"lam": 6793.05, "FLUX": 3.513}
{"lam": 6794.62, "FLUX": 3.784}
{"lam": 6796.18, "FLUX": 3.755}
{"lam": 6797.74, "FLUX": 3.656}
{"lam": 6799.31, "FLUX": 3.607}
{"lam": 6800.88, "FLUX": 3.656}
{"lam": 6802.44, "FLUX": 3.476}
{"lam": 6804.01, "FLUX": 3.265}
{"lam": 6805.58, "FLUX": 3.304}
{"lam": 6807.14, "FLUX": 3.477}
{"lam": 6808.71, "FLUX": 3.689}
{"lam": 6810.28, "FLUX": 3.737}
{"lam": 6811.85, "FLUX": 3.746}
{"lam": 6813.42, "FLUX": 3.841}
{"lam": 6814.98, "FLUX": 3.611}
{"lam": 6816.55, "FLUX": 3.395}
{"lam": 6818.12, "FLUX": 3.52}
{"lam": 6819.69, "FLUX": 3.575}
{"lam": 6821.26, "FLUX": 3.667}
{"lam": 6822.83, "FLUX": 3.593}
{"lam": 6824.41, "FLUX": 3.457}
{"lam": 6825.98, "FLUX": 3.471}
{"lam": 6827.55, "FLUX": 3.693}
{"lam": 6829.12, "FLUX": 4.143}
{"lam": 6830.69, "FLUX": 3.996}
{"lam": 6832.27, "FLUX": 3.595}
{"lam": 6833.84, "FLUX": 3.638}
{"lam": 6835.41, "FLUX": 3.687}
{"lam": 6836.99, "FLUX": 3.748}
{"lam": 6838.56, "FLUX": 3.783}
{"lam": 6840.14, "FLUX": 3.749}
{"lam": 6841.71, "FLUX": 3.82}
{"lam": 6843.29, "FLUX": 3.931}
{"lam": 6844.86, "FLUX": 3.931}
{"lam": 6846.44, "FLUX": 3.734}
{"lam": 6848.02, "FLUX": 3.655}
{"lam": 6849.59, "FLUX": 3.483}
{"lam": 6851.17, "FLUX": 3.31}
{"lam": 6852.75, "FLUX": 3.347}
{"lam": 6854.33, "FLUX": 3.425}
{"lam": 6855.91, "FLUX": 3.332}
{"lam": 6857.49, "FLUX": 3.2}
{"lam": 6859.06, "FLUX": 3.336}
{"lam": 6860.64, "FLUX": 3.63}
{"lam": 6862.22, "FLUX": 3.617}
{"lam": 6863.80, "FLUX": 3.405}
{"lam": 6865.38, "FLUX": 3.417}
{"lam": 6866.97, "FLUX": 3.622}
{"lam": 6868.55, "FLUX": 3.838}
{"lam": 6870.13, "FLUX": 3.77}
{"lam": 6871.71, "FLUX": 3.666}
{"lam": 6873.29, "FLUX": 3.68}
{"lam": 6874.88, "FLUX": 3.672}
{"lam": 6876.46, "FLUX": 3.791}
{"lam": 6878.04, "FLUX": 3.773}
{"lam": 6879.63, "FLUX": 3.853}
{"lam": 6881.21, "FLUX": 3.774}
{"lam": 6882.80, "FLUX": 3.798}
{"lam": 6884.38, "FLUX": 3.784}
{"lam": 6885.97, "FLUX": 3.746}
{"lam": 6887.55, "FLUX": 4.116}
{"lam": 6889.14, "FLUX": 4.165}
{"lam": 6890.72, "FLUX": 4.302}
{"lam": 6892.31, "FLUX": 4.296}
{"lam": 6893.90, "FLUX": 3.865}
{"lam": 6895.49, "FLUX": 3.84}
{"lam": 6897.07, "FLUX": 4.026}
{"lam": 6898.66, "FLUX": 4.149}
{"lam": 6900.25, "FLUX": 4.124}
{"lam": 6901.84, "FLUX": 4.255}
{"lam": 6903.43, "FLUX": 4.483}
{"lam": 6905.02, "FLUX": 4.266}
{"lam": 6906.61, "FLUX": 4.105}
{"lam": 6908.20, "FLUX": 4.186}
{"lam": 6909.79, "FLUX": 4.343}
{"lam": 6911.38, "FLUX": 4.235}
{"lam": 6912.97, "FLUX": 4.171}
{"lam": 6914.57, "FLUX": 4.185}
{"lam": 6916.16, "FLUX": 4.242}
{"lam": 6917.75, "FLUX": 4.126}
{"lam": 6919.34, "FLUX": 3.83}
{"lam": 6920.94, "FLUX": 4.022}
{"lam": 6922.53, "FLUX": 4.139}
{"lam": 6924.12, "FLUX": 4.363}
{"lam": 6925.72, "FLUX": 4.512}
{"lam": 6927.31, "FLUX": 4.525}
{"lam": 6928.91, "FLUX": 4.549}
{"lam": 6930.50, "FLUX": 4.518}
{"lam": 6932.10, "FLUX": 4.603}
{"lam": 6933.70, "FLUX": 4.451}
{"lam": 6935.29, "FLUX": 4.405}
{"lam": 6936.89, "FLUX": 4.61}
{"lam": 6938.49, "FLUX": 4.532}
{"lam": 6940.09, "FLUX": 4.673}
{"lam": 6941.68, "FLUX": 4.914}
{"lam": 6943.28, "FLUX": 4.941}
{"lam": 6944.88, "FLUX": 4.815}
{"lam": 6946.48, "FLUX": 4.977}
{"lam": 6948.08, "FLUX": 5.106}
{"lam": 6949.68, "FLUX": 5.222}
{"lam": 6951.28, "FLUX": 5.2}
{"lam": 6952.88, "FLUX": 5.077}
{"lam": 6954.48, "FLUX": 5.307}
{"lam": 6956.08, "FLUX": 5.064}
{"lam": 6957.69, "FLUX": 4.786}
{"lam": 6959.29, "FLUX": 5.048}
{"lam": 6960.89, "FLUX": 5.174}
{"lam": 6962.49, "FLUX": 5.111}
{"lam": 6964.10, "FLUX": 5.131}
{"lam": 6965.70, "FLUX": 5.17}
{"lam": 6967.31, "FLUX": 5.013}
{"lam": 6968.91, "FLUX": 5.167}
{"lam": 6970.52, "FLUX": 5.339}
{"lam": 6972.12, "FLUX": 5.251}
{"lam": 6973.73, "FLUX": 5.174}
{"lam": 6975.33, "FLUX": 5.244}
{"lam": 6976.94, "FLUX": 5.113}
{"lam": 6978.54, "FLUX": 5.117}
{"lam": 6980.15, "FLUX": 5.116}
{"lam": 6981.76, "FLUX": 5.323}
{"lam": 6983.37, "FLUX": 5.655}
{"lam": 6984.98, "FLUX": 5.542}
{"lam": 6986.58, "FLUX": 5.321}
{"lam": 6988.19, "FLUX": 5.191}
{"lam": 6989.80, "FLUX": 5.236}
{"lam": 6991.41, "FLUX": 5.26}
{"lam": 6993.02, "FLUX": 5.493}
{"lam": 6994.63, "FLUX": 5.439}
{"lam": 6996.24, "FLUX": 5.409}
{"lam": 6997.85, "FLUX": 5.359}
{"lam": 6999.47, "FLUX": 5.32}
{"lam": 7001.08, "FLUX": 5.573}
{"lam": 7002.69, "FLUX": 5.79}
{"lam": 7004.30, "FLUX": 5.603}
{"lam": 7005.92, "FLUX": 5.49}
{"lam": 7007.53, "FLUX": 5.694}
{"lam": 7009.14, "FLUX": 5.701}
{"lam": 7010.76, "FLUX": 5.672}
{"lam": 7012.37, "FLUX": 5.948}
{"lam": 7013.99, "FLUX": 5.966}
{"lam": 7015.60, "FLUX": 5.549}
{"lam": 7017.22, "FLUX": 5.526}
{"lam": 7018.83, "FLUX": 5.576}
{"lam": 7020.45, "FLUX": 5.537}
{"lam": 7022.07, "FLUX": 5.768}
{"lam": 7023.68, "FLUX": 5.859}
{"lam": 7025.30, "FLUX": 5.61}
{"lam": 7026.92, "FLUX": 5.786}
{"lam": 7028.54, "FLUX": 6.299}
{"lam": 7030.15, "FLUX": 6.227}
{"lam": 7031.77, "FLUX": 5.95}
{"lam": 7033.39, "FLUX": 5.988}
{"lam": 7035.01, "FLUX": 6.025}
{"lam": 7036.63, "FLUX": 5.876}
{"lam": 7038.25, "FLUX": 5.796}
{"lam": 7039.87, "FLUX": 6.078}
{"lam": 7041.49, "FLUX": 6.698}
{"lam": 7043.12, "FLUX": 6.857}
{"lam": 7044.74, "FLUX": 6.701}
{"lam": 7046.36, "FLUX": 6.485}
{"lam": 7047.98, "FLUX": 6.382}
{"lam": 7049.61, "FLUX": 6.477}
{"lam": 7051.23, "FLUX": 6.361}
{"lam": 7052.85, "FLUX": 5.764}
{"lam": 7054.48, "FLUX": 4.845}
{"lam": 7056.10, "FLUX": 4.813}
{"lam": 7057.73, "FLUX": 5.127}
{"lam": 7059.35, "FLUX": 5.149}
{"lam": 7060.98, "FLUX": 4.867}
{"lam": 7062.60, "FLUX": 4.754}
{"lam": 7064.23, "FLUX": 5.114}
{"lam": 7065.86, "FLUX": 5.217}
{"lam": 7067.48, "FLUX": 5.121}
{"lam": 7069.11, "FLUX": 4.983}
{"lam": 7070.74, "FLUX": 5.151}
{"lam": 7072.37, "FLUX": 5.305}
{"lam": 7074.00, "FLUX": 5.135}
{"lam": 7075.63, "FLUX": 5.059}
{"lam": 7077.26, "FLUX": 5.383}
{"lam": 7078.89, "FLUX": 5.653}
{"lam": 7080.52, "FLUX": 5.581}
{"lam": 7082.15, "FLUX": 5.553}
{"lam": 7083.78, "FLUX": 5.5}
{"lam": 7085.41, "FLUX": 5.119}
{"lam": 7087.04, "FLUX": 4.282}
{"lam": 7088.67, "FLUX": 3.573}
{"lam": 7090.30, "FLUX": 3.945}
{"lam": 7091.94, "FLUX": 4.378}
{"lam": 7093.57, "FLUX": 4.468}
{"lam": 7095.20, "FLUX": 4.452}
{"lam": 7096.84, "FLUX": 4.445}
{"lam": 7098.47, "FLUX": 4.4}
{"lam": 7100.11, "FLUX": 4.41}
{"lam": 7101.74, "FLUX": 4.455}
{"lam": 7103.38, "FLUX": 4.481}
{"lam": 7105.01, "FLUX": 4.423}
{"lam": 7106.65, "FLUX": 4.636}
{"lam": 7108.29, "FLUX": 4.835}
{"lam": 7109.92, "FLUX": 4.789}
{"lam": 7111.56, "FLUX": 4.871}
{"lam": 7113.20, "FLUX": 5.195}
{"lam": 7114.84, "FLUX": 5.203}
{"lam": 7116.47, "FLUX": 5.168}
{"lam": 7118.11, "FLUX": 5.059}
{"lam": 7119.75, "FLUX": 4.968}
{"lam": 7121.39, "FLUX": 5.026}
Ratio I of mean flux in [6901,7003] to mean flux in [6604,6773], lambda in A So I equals 1.24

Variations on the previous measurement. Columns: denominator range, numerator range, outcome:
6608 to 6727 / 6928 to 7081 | 1.34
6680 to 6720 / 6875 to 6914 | 1.12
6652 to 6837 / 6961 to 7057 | 1.54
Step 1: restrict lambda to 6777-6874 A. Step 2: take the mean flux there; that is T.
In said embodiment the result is 3.59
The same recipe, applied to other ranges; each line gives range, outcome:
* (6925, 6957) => 4.8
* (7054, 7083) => 5.16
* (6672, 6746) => 3.63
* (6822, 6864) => 3.62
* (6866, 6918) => 4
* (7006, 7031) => 5.78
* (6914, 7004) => 4.97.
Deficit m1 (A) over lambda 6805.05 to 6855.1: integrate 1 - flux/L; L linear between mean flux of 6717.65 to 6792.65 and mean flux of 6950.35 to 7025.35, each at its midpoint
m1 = 5.7 A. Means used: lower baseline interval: 3.53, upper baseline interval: 5.38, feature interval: 3.65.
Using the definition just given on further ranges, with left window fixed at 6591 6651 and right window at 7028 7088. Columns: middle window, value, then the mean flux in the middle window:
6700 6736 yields 9.3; 3.54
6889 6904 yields 3.1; 4.15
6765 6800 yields 9.8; 3.56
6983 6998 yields 0.2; 5.39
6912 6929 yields 3.4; 4.23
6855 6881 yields 7.8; 3.6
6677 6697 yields 4.4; 3.67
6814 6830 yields 4.5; 3.62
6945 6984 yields 1.6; 5.15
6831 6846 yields 3.8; 3.77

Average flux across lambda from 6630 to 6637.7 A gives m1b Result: 4.39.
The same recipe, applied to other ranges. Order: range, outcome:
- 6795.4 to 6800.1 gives 3.67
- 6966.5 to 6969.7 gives 5.09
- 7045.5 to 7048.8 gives 6.43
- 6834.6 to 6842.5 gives 3.76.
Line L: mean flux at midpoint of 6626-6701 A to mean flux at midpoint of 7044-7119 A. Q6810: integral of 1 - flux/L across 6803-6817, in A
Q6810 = 2.7 A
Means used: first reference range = 4.04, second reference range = 5.06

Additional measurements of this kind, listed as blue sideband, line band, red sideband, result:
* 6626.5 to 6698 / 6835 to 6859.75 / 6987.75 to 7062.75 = 6.6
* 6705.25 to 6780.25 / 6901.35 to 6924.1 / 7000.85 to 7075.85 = 2.9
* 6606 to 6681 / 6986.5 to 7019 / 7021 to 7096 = -1.4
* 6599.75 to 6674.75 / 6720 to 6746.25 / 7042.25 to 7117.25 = 5.7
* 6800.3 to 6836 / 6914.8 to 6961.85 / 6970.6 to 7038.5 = 2.0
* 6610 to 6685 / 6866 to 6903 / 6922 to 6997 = 7.0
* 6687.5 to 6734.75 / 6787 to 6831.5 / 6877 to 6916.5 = 2.7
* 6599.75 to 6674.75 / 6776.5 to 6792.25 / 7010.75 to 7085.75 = 4.5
